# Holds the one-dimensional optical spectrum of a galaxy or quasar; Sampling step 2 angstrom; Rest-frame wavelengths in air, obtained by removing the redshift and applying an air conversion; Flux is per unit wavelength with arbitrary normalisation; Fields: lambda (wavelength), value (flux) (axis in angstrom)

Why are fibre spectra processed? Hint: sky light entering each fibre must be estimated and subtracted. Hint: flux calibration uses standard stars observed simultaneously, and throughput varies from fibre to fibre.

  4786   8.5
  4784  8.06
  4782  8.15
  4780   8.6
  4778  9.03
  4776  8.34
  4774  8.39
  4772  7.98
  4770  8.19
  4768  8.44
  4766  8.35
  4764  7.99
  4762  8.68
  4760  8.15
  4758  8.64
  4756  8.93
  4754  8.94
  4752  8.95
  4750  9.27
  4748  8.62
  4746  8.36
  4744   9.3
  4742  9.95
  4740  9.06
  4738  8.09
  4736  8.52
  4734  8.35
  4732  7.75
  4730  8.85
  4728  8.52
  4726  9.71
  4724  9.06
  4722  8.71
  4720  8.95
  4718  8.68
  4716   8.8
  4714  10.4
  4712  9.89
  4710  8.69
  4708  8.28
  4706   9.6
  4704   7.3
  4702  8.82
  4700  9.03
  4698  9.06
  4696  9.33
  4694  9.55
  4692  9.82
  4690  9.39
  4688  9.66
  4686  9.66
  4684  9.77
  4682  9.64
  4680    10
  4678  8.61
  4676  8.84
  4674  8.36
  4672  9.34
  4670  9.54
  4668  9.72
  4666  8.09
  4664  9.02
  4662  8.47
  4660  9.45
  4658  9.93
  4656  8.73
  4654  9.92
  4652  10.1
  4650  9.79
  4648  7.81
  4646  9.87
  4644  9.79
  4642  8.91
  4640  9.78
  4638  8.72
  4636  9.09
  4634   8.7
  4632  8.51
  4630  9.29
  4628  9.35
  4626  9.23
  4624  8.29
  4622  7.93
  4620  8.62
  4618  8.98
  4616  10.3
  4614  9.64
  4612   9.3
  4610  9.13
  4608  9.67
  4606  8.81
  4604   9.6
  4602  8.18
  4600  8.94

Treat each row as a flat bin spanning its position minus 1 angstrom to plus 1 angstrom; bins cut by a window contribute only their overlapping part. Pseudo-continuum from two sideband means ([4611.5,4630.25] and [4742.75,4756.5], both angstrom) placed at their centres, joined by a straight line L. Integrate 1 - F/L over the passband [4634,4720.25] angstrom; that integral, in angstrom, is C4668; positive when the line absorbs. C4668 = -1.9 angstrom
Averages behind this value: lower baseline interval 9.08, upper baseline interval 8.93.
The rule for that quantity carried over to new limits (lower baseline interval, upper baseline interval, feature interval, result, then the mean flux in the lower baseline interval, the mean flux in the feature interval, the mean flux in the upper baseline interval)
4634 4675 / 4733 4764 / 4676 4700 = -1.07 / 9.21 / 9.45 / 8.76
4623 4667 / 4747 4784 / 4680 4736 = -1.75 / 9.13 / 9.09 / 8.52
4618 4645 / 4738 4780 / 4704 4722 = -0.56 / 8.94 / 9.03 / 8.66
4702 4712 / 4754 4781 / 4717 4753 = -1.09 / 8.64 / 8.82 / 8.46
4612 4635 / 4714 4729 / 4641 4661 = -0.95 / 9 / 9.43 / 9.02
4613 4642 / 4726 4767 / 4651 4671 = -0.82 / 9.03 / 9.3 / 8.69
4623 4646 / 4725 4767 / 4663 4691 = -0.97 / 9.1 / 9.26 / 8.71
